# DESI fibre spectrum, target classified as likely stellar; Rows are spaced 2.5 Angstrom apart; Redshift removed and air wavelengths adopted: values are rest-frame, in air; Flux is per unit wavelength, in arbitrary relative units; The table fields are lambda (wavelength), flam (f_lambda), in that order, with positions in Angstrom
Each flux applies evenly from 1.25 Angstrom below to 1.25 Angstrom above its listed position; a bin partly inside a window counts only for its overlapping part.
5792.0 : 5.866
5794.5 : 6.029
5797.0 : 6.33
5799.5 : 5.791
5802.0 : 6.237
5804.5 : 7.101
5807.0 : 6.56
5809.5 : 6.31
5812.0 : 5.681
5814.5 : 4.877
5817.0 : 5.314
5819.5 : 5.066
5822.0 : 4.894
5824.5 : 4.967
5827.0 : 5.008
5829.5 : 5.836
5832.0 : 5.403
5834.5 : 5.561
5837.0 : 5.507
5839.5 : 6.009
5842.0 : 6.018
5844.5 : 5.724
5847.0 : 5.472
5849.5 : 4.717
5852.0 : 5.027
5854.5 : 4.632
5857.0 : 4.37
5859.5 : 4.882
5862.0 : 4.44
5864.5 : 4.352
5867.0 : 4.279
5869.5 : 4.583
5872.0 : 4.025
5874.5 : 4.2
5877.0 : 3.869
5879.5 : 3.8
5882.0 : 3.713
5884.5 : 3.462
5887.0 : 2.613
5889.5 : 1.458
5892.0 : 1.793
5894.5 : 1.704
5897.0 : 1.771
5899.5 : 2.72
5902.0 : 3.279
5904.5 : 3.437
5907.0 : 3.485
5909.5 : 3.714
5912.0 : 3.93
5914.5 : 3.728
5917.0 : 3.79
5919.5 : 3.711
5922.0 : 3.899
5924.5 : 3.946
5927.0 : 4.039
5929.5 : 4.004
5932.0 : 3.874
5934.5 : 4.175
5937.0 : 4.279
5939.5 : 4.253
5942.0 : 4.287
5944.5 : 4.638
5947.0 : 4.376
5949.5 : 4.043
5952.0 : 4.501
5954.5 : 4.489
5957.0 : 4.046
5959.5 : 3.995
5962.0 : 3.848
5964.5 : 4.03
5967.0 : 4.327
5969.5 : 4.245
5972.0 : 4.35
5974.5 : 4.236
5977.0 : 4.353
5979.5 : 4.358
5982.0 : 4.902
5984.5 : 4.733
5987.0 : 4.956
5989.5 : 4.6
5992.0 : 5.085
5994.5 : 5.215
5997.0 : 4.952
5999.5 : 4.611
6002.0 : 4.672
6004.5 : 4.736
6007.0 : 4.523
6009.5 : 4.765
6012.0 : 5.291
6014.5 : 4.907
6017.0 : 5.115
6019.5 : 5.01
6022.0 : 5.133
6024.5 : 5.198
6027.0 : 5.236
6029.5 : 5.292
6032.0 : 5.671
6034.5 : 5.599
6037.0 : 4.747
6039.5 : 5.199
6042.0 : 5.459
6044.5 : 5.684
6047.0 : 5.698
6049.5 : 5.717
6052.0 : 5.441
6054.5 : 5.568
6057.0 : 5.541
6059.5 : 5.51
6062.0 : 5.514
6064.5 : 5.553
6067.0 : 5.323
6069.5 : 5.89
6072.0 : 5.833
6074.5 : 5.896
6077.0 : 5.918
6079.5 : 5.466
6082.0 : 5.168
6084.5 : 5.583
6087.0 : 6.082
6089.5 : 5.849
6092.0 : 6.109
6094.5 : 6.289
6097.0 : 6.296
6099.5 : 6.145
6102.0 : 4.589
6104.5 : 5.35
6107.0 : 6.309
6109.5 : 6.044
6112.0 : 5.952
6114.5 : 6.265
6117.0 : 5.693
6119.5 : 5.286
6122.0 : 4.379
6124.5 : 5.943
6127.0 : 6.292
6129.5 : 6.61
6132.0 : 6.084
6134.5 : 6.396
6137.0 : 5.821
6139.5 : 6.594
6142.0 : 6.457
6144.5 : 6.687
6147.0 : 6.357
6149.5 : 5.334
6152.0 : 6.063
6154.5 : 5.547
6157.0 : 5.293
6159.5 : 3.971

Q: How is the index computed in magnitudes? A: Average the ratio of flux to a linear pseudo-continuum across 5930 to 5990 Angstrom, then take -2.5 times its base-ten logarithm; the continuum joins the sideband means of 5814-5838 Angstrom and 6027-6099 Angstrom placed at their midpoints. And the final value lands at 0.26 mag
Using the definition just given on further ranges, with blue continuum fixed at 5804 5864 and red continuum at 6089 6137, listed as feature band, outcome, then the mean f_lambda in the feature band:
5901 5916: 0.46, 3.6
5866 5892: 0.48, 3.51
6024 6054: 0.06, 5.42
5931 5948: 0.29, 4.27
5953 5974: 0.32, 4.17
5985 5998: 0.15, 4.95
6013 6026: 0.13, 5.08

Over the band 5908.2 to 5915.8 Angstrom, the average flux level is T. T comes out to 3.79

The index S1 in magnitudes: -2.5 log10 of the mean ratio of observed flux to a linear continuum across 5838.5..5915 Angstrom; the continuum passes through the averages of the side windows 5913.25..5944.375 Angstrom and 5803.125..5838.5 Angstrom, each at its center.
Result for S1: 0.23 mag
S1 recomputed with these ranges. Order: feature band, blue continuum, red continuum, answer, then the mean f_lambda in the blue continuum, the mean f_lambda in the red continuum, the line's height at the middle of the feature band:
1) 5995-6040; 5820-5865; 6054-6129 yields 0.11 mag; 5.17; 5.73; 5.56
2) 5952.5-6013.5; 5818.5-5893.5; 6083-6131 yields 0.14 mag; 4.51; 5.84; 5.19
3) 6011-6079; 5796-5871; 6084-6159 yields 0.06 mag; 5.36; 5.91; 5.76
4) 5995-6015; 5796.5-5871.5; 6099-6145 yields 0.18 mag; 5.34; 5.93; 5.69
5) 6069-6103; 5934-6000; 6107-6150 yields -0.04 mag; 4.44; 6.03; 5.61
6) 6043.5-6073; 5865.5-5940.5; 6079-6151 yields -0.07 mag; 3.52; 5.92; 5.27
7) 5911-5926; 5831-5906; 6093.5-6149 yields 0.16 mag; 4.09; 5.98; 4.46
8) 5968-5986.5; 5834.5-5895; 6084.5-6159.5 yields 0.12 mag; 4.25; 5.9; 4.97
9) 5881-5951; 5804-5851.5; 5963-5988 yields 0.35 mag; 5.55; 4.44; 4.88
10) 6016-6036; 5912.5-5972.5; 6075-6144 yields -0.06 mag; 4.11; 5.9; 5.01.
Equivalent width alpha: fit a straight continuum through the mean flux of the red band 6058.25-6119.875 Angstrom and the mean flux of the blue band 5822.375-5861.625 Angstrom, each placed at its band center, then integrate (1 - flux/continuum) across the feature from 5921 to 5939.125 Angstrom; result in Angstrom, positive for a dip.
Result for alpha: 4.6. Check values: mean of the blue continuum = 5.25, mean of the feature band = 4.04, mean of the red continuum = 5.76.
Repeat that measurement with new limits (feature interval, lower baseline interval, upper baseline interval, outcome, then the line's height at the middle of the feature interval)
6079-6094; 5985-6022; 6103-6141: -0.3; 5.62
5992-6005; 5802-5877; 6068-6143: 1.7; 5.61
